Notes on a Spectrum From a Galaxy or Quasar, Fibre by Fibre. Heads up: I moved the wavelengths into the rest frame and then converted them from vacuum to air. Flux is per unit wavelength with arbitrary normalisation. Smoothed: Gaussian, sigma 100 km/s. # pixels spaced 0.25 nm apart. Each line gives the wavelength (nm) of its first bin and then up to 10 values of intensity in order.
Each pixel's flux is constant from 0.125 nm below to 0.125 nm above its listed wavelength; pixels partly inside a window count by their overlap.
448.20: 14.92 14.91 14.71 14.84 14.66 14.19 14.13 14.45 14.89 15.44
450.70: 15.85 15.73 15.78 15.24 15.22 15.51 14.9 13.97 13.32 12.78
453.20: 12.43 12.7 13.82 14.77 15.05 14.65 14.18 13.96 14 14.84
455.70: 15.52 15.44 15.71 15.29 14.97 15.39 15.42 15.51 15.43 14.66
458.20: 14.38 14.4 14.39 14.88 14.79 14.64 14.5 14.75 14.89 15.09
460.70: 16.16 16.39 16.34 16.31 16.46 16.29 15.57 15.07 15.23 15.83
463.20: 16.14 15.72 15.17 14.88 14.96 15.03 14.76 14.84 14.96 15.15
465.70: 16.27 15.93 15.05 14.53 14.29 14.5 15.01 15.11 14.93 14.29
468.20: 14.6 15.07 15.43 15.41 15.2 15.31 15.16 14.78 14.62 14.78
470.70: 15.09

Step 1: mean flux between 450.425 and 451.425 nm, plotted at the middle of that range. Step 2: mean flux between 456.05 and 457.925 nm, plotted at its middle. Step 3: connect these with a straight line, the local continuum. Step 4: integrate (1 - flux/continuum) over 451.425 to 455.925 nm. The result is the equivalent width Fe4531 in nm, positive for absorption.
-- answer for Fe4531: 0.36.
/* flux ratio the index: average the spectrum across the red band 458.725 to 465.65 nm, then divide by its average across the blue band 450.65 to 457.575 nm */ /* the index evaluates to 1.0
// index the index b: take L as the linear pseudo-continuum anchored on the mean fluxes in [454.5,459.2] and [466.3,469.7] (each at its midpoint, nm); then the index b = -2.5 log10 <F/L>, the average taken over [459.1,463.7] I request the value -0.05 mag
